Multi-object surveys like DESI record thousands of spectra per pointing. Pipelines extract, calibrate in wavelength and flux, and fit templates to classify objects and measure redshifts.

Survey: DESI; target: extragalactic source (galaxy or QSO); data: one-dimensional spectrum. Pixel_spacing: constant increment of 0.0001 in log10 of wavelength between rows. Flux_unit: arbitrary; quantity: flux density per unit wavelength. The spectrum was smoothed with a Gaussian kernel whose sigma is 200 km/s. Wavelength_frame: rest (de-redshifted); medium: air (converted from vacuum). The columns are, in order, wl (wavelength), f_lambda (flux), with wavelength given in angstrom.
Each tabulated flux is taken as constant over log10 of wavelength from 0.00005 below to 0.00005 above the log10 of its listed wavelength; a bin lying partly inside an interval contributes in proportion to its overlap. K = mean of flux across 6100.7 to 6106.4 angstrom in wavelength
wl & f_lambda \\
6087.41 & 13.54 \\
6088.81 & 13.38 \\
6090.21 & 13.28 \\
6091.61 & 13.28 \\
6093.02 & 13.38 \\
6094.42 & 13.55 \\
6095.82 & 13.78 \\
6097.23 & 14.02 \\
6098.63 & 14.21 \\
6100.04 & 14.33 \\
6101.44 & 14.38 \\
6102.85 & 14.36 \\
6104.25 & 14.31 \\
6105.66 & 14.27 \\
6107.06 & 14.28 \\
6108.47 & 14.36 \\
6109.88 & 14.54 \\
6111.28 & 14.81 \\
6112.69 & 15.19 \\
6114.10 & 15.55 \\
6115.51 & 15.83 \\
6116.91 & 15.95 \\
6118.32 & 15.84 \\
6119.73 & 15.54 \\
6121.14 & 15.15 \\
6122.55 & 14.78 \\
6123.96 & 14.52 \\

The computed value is 14.3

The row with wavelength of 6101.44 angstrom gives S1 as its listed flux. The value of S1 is 14.38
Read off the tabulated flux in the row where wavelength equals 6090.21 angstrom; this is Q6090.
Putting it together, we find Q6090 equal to 13.28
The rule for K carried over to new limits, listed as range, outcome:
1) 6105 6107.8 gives 14.3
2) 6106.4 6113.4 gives 14.6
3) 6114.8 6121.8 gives 15.7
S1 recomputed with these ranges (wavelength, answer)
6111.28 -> 14.81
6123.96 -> 14.52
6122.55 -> 14.78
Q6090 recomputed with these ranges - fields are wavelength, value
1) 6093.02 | 13.38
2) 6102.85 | 14.36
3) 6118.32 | 15.84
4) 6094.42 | 13.55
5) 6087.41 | 13.54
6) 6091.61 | 13.28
